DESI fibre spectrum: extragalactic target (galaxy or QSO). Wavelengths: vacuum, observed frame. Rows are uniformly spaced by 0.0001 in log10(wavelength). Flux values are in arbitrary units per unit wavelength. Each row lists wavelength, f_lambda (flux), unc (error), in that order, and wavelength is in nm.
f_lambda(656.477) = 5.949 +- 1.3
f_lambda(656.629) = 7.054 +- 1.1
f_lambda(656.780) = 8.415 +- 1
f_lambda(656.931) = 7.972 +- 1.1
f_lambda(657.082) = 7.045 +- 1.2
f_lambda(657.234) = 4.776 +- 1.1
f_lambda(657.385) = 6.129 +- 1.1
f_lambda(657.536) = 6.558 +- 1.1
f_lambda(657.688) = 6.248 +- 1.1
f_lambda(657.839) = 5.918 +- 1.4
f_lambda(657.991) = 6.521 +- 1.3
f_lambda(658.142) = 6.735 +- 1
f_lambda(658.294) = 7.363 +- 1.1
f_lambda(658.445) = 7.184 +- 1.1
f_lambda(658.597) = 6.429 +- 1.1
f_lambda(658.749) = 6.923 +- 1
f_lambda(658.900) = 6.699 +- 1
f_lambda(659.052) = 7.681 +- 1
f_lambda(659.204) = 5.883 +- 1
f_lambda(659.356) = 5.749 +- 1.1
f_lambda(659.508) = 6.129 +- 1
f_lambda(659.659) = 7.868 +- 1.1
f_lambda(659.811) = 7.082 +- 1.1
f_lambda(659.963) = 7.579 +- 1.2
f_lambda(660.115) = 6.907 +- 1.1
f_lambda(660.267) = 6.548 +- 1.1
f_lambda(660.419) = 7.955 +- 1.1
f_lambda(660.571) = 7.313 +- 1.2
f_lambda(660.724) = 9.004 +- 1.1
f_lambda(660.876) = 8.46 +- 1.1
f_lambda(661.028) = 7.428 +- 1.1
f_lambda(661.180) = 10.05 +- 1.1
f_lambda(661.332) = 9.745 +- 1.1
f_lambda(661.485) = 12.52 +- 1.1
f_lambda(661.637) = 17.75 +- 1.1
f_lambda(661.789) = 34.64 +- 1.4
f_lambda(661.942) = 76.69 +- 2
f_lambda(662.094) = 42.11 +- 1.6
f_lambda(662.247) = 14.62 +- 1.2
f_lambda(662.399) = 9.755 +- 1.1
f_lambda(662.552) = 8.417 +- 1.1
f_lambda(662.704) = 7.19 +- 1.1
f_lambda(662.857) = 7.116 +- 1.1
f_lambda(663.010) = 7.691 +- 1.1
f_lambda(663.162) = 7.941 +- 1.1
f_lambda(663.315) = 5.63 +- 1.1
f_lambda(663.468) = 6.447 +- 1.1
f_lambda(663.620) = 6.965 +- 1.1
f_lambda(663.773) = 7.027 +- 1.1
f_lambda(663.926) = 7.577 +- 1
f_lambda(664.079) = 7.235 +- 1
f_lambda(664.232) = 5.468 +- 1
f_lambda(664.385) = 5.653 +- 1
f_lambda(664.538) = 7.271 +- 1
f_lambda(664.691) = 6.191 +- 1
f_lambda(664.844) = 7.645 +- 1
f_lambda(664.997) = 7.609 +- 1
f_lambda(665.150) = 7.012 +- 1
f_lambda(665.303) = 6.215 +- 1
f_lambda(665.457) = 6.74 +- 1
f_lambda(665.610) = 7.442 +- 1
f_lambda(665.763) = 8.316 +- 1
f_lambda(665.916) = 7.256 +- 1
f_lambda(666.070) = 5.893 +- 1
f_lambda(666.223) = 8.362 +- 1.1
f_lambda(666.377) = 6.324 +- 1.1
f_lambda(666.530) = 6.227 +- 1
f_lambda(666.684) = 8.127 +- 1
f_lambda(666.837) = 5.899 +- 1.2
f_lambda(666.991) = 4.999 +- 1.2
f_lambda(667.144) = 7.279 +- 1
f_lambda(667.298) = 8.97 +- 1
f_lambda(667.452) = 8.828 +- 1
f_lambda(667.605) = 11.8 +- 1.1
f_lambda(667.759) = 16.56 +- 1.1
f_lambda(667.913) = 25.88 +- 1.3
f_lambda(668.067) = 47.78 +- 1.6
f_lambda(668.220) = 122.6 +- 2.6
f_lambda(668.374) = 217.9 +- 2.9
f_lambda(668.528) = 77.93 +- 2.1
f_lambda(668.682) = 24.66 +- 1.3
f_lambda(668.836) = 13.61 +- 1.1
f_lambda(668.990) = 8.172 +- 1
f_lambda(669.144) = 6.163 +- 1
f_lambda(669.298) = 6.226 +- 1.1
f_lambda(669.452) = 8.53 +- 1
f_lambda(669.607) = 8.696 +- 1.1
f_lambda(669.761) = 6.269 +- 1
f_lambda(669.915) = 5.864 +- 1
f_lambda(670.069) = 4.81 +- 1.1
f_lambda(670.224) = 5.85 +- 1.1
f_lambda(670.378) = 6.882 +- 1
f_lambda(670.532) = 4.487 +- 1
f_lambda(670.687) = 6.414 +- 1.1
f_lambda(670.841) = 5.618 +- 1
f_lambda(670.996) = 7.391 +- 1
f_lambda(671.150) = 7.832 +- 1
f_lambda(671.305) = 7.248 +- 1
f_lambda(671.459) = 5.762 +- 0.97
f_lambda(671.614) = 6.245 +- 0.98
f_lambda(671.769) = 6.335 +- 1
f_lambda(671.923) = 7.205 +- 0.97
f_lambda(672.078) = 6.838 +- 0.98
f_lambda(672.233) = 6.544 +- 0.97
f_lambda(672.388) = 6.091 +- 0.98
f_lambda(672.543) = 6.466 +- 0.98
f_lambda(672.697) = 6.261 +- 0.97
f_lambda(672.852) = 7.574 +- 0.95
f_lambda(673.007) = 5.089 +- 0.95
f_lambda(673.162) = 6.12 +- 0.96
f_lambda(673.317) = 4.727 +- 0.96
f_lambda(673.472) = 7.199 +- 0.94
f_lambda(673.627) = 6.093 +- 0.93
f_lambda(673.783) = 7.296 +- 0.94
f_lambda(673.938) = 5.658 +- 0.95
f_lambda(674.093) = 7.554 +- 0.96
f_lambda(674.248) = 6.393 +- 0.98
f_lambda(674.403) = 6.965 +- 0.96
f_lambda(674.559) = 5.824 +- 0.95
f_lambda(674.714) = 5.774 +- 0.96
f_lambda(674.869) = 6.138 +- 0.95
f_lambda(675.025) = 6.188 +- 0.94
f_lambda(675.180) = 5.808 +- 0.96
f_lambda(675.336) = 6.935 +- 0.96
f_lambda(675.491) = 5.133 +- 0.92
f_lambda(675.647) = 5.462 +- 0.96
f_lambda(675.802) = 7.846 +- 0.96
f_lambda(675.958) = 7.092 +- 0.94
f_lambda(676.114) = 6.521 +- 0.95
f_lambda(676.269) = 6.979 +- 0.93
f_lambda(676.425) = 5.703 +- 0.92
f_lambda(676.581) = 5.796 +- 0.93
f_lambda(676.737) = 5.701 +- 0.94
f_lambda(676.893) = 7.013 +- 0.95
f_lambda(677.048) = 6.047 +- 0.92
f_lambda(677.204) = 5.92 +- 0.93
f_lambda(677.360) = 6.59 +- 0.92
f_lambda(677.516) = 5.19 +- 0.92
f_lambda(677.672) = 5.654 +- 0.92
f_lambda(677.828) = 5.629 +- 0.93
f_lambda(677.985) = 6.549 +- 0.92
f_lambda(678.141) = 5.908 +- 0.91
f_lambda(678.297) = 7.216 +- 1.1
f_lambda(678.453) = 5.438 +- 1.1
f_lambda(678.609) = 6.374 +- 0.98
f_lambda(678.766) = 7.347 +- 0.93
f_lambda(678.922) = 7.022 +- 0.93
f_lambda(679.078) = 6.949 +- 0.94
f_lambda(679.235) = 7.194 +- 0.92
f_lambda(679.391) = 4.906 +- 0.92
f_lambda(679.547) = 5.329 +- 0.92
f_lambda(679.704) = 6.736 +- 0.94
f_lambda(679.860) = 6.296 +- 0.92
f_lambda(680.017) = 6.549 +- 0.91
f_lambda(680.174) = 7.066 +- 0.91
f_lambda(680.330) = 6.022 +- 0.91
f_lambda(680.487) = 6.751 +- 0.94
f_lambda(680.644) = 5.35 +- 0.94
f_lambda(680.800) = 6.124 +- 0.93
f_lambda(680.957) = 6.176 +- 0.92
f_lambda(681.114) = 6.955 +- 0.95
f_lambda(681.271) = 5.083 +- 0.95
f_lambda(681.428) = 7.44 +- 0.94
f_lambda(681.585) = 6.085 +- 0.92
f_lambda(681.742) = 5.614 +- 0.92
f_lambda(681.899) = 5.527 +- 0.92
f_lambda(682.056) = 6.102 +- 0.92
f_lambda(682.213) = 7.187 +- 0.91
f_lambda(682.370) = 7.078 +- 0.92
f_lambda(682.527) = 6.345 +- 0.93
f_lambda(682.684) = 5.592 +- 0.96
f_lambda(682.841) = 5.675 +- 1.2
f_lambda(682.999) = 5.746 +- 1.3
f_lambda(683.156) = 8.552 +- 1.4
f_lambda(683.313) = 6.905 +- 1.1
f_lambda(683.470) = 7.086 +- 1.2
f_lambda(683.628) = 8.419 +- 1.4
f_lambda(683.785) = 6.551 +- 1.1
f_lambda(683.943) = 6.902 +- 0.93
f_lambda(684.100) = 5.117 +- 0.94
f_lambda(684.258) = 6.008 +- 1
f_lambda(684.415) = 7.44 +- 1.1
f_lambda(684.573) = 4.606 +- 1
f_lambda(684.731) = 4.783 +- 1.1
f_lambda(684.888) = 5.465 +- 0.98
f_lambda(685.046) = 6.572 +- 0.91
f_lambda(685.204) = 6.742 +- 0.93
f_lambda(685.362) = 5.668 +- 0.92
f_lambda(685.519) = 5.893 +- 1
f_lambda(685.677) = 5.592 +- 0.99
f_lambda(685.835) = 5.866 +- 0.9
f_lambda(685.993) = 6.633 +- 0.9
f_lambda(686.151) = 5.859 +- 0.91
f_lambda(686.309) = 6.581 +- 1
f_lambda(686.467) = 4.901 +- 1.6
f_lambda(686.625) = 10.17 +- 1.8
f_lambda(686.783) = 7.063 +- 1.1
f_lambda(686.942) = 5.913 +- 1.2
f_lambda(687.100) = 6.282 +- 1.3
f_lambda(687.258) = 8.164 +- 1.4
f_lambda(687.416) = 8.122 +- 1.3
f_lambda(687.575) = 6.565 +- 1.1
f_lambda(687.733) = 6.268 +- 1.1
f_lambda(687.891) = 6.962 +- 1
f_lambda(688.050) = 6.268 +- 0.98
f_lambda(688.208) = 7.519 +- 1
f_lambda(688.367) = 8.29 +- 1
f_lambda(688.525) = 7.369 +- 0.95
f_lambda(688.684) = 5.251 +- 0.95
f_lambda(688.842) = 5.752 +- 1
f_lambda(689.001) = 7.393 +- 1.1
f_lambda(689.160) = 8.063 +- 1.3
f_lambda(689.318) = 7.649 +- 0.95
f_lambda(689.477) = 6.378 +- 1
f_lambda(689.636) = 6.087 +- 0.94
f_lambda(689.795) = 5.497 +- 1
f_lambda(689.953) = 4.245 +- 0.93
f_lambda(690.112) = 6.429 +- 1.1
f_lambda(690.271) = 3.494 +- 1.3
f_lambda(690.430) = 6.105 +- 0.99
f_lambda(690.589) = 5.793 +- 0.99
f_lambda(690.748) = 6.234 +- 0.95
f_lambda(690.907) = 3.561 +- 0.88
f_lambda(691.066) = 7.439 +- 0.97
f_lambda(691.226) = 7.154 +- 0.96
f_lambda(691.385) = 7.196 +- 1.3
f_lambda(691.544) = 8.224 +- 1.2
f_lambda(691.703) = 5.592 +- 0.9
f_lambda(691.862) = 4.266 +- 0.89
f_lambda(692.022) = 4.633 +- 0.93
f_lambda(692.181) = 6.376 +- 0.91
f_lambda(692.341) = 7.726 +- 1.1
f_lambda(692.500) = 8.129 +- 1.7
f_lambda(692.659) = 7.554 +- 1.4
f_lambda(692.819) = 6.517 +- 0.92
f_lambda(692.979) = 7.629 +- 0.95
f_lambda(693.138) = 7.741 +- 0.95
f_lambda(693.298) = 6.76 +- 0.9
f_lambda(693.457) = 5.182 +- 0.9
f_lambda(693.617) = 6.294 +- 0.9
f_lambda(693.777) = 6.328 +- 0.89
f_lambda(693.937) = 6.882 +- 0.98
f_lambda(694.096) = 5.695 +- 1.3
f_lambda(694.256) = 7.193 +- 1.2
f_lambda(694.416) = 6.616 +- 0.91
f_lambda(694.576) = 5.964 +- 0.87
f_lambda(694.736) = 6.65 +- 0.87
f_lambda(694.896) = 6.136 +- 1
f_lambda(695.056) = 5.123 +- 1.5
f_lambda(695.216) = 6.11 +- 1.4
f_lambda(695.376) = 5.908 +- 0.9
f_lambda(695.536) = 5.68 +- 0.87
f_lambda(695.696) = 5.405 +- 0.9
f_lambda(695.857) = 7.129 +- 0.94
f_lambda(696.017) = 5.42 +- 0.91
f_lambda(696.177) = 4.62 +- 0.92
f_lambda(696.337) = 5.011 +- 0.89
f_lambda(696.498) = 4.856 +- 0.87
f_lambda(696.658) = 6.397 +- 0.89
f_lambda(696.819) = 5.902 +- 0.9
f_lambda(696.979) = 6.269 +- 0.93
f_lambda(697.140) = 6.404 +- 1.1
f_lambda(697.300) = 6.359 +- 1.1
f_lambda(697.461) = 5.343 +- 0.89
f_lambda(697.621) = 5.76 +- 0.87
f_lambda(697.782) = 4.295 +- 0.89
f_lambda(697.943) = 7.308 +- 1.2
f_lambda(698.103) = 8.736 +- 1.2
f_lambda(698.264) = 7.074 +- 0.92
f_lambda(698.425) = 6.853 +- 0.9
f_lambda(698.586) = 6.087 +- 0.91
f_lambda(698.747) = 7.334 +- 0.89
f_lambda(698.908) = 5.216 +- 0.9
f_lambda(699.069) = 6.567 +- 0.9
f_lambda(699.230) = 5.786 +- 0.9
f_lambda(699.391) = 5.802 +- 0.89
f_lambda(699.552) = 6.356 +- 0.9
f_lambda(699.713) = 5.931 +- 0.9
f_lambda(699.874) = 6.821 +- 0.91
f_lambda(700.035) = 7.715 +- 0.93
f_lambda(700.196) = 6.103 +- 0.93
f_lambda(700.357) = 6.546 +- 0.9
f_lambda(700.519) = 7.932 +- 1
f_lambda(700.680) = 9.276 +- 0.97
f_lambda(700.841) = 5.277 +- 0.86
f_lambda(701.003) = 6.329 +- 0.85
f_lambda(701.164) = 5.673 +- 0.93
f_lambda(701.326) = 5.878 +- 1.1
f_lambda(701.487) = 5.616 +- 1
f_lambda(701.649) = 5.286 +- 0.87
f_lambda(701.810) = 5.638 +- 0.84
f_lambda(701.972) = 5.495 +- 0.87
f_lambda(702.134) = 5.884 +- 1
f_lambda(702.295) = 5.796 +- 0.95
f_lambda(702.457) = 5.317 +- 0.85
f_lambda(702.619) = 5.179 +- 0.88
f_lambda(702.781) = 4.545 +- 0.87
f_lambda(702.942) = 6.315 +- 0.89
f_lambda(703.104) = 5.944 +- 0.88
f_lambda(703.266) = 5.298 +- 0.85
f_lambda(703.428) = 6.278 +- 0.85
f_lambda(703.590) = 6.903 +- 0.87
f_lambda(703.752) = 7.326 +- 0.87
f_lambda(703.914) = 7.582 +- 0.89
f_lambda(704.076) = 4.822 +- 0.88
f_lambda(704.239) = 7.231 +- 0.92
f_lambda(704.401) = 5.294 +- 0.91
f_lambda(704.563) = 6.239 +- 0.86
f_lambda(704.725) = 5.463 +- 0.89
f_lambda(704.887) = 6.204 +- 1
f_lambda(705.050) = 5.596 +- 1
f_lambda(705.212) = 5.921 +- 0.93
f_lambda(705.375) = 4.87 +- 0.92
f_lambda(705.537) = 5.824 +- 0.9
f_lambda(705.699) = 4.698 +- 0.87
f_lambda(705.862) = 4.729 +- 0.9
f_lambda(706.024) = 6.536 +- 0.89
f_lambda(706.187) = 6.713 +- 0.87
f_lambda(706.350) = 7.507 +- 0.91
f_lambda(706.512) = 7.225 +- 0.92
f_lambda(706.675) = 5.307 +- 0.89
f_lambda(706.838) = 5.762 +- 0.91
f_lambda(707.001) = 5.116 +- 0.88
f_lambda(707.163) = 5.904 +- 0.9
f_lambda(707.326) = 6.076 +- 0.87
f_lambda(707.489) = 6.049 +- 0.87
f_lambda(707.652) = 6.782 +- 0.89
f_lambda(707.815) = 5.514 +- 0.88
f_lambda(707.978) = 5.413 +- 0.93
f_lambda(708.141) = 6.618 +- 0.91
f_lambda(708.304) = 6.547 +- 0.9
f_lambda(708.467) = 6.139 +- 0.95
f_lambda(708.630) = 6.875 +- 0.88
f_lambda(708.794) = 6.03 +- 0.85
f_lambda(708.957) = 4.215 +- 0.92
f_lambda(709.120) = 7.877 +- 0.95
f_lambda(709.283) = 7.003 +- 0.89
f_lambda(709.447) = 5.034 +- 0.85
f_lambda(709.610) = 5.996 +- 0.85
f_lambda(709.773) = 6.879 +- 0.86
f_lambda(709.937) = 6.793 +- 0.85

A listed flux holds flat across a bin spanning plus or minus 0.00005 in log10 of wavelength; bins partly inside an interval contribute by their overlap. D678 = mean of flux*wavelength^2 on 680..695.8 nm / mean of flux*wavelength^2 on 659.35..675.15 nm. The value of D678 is 0.5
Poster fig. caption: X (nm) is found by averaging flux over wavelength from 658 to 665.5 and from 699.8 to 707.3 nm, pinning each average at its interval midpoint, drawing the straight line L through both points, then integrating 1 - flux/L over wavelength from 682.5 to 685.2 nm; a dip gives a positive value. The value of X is 0.58 nm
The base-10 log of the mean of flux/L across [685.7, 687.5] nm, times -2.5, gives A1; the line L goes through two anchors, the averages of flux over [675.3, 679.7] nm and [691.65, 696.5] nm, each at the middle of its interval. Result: -0.10 mag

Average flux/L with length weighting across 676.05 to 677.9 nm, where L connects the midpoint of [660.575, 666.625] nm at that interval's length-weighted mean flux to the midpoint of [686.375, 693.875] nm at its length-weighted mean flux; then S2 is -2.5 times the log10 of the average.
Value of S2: 0.416 mag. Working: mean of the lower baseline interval 11.3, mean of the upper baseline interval 6.56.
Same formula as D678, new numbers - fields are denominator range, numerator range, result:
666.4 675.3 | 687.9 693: 0.45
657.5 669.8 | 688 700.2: 0.45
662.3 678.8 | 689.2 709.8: 0.59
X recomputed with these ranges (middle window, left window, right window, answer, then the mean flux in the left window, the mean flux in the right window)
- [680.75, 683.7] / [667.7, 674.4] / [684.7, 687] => 0.82 nm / 17.9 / 6.28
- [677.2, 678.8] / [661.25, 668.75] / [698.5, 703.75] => 0.95 nm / 20.3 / 6.15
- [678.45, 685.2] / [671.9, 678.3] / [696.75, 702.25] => -0.06 nm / 6.28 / 6.32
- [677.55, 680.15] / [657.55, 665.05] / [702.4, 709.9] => 0.70 nm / 10.4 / 6.02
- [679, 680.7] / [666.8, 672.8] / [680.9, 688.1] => 0.69 nm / 19.5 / 6.45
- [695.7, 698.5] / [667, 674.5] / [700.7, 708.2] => 0.74 nm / 16.9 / 5.92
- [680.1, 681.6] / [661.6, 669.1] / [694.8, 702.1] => 0.81 nm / 20.3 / 6.15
